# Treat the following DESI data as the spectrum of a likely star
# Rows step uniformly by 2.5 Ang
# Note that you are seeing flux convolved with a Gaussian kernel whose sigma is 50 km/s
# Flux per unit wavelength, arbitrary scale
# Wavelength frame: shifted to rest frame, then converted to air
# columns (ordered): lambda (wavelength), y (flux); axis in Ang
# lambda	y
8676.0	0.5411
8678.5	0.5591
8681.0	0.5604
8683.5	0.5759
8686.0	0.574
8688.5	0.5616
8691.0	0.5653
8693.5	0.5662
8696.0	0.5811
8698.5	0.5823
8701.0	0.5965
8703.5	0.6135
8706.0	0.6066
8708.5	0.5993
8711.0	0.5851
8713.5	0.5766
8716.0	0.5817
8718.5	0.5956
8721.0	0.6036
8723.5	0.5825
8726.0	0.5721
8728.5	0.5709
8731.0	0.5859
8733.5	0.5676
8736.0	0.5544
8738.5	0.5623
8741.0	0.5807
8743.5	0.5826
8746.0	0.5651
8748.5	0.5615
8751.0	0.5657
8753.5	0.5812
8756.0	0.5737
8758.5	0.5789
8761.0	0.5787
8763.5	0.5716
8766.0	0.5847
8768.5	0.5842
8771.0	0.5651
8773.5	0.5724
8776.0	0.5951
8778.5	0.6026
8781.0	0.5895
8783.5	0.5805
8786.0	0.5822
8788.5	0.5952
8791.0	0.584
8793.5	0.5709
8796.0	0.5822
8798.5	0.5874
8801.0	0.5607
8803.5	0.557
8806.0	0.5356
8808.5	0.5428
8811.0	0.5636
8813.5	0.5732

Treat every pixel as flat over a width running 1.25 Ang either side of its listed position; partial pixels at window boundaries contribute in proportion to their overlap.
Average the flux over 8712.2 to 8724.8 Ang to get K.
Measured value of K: 0.588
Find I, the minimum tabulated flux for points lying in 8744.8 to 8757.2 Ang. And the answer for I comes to 0.5615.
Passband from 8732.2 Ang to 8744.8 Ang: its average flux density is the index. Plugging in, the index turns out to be 0.57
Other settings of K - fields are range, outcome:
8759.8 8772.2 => 0.577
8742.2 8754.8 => 0.571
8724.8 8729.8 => 0.572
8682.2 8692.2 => 0.569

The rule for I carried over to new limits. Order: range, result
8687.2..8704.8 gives 0.5616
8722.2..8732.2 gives 0.5709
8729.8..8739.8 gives 0.5544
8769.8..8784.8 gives 0.5651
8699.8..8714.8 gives 0.5766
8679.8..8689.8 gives 0.5604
